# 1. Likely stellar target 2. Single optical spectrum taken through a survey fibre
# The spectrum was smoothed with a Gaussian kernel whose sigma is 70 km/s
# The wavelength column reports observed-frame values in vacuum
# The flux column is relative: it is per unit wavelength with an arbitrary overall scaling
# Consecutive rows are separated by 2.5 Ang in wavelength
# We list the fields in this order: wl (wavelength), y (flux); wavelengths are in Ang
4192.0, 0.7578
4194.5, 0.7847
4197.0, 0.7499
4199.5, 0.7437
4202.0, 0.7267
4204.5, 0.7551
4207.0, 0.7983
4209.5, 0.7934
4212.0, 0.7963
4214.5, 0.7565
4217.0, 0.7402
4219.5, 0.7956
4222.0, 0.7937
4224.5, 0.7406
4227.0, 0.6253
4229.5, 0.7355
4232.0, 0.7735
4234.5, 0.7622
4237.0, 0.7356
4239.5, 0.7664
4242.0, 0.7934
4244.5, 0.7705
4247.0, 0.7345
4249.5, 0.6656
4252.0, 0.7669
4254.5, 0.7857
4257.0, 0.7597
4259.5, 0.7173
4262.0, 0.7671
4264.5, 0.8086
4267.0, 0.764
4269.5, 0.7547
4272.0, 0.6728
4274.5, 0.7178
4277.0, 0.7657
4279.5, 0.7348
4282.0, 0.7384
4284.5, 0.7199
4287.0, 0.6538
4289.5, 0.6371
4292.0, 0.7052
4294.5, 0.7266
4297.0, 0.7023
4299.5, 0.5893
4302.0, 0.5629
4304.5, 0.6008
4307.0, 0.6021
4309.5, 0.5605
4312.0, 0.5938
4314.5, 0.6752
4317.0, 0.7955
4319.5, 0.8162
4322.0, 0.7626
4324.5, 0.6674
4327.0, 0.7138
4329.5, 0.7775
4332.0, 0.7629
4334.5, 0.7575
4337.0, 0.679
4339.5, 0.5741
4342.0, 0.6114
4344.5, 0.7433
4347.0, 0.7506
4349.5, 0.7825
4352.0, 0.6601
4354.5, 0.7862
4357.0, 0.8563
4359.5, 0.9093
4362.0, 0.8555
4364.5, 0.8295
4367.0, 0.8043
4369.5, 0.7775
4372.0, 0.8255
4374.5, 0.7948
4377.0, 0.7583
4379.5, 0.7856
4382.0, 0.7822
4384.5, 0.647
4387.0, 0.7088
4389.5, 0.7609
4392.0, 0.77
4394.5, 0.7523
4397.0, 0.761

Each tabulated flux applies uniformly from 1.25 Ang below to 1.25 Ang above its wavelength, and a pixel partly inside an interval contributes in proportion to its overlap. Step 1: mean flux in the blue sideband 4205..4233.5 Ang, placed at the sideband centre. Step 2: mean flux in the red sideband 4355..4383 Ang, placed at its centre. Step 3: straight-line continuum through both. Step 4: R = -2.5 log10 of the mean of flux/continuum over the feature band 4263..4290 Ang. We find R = 0.08 mag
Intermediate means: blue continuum 0.759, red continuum 0.816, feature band 0.727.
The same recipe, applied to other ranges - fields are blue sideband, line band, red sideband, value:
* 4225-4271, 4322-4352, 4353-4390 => 0.100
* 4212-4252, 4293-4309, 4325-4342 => 0.142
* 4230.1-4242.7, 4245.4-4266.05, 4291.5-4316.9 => -0.036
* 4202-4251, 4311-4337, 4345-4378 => 0.079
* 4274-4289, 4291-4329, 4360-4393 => 0.097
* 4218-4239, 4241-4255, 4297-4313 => -0.064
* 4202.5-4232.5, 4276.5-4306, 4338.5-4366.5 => 0.129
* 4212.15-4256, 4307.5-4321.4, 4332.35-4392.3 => 0.103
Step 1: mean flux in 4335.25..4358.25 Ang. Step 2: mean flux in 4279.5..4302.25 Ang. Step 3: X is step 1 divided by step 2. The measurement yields 1.06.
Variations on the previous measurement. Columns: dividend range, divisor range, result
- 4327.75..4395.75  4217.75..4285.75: 1.02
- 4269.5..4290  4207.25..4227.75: 0.93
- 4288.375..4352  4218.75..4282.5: 0.92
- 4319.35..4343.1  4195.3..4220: 0.93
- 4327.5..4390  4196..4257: 1.01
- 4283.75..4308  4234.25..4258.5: 0.86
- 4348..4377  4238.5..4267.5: 1.06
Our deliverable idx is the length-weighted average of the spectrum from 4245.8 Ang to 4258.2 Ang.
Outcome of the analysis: 0.742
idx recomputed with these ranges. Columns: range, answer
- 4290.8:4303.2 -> 0.657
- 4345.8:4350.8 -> 0.766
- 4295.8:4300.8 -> 0.644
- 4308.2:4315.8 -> 0.611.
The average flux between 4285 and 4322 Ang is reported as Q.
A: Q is 0.663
